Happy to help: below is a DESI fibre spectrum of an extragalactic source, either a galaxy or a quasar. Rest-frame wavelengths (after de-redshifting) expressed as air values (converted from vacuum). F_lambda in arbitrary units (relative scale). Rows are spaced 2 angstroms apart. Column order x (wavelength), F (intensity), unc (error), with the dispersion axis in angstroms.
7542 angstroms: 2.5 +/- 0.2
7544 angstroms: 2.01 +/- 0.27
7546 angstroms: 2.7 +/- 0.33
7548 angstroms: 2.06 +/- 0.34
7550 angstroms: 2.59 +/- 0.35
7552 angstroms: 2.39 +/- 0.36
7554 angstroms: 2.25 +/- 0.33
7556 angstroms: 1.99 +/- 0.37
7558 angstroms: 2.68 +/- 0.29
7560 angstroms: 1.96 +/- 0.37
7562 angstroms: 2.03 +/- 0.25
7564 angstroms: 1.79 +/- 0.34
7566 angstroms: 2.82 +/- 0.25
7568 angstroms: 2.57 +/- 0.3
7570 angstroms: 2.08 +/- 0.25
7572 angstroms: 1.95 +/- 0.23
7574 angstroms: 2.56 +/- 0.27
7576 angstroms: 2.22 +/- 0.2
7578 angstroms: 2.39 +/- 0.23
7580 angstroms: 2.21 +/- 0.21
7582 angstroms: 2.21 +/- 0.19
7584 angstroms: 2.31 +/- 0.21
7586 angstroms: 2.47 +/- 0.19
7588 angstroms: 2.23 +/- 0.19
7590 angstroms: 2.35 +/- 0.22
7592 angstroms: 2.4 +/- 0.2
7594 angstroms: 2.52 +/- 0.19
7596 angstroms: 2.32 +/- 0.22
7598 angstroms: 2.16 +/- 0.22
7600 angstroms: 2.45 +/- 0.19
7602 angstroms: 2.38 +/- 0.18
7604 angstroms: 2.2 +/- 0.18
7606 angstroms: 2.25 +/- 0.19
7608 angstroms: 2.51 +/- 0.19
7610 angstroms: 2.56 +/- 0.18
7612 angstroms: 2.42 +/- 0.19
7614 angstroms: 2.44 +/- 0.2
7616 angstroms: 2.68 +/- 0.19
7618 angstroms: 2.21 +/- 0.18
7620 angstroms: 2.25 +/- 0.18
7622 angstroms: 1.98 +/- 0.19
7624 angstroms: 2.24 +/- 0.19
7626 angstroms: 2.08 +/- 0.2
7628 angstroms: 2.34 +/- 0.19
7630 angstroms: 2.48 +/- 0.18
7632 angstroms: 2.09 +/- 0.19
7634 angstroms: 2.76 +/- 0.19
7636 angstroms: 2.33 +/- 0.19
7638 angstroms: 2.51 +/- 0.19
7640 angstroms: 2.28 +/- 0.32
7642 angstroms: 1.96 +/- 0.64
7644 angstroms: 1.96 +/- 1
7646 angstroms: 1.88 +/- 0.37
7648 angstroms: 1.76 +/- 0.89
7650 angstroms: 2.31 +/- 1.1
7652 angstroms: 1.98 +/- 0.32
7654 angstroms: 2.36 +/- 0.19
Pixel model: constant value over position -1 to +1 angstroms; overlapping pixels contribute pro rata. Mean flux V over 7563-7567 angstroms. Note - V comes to 2.3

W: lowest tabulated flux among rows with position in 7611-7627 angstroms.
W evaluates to 1.98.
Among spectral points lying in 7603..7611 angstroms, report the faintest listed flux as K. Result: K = 2.2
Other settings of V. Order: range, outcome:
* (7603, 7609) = 2.32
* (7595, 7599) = 2.24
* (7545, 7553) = 2.44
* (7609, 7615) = 2.47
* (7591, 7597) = 2.41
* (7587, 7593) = 2.33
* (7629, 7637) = 2.42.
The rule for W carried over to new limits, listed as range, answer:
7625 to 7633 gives 2.08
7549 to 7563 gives 1.96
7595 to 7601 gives 2.16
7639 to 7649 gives 1.76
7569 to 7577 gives 1.95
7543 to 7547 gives 2.01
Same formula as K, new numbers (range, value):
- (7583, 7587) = 2.31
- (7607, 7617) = 2.42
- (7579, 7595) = 2.21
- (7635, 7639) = 2.33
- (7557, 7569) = 1.79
